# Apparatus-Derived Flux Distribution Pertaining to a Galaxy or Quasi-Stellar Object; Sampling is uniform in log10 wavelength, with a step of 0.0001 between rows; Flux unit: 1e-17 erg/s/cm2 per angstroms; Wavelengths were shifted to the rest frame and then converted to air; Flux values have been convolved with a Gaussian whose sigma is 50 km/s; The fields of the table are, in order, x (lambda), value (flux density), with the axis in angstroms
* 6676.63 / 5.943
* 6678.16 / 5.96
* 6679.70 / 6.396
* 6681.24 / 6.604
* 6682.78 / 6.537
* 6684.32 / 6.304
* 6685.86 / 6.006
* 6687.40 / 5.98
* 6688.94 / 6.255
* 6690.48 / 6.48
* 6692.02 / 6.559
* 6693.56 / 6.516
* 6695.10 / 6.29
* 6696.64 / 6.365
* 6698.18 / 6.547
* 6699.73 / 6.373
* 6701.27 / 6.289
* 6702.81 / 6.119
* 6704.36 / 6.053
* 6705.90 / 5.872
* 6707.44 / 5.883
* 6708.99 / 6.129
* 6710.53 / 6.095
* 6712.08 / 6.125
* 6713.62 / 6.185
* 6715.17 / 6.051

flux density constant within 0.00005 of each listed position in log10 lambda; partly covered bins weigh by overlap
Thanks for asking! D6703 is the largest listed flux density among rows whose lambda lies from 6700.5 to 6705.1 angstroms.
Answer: 6.289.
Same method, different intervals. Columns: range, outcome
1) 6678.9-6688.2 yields 6.604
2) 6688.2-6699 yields 6.559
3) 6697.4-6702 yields 6.547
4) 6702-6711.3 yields 6.129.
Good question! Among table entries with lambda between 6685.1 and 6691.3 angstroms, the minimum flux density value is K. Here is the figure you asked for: 5.98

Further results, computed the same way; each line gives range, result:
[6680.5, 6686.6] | 6.006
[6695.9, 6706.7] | 5.872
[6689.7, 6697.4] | 6.29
